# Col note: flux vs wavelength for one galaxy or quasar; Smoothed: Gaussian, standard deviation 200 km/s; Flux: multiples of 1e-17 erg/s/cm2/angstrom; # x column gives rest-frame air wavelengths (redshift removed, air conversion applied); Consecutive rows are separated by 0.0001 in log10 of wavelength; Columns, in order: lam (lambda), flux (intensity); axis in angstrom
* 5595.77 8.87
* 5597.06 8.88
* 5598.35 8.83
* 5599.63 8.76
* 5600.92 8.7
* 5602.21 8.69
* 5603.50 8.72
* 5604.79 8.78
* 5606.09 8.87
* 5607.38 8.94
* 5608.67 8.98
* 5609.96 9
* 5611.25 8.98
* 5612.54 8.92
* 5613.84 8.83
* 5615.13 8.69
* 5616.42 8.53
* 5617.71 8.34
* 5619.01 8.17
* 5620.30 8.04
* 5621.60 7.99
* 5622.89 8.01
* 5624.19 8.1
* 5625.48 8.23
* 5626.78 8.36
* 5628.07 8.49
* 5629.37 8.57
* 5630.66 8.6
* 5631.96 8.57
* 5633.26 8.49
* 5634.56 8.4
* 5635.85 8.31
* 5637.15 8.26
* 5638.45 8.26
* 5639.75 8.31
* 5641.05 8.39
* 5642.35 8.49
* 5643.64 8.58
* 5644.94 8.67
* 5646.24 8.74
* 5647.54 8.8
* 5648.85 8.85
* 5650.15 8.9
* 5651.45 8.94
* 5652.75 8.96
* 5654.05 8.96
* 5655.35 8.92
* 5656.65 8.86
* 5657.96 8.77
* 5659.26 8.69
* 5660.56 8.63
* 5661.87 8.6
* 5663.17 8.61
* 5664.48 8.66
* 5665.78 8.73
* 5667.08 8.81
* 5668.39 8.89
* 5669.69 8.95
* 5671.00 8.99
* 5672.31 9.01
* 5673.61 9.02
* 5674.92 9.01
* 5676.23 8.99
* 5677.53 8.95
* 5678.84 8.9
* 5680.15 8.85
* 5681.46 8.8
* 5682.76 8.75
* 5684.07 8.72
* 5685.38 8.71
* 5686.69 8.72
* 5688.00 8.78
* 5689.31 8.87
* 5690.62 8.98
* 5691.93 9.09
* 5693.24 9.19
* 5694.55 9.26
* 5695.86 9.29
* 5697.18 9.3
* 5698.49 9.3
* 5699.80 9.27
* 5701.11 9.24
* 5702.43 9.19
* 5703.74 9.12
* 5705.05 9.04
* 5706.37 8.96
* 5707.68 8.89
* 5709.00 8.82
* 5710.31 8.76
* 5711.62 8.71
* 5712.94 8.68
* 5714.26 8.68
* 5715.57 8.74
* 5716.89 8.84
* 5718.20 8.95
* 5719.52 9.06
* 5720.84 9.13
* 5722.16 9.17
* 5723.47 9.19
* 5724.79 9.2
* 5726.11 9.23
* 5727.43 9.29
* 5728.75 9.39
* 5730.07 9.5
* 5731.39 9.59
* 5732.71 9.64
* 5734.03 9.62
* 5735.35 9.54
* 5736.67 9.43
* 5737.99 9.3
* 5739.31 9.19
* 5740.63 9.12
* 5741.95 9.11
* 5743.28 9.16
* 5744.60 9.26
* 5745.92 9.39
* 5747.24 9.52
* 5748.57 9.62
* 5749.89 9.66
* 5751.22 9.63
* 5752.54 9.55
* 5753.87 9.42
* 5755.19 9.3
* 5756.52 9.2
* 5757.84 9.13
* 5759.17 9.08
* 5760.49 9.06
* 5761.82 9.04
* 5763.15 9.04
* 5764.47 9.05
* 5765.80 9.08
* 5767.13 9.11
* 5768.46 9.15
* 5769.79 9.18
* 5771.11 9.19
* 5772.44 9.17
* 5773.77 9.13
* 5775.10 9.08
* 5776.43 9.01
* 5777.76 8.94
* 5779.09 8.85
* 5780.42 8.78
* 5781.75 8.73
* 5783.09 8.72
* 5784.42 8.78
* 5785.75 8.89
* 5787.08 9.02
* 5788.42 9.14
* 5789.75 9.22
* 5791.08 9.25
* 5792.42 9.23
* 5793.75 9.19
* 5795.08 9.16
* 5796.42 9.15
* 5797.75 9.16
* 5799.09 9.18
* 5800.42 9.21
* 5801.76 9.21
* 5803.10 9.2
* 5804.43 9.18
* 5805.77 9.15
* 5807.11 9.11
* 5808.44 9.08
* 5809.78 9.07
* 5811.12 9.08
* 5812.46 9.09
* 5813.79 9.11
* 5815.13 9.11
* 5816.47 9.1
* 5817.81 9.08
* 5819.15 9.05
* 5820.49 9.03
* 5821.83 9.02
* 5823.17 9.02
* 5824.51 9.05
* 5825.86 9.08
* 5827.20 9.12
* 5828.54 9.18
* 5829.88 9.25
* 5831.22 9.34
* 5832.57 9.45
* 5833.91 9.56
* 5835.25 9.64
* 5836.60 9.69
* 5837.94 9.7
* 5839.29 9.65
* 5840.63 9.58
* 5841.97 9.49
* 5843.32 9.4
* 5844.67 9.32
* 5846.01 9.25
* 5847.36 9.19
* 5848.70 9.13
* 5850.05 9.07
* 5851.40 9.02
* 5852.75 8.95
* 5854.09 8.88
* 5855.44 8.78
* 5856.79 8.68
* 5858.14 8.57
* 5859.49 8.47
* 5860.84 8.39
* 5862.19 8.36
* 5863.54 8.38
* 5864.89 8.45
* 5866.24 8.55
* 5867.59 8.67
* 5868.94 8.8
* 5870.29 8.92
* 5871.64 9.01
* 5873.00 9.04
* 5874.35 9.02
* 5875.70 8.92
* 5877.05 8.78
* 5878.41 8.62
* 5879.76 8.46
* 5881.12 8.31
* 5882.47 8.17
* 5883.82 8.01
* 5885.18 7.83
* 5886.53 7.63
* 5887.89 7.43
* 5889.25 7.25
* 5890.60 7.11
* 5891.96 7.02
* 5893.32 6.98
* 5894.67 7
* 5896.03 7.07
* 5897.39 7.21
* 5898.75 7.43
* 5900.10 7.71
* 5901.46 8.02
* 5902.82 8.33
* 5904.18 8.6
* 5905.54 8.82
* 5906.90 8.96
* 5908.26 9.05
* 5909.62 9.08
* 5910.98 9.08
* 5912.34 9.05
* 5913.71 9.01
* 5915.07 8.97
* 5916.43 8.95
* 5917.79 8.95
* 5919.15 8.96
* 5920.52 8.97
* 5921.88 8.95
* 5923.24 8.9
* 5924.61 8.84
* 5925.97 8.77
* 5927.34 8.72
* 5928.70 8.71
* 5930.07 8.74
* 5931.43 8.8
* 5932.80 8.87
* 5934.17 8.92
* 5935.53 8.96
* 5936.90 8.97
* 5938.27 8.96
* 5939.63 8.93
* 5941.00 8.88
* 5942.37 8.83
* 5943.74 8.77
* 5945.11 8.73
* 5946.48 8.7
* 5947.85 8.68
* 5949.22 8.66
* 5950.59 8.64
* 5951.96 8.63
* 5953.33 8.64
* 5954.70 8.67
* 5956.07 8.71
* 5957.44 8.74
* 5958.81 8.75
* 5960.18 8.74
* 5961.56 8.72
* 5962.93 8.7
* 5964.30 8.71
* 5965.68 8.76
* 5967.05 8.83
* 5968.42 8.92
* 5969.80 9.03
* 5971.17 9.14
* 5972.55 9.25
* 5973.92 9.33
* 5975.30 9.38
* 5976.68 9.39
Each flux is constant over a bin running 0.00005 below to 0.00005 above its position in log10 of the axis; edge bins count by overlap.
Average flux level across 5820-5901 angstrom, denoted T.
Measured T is 8.63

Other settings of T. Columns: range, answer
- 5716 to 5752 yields 9.32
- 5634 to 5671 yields 8.68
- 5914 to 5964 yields 8.81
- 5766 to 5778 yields 9.11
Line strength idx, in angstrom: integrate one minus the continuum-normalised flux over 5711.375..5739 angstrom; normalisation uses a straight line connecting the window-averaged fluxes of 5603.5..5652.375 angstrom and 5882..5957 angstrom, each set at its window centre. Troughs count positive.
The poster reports -2.2 angstrom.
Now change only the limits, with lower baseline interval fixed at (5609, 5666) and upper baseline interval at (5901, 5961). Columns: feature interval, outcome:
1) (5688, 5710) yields -1.2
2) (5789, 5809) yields -1.1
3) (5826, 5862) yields -1.8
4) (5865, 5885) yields 0.3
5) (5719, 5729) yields -0.6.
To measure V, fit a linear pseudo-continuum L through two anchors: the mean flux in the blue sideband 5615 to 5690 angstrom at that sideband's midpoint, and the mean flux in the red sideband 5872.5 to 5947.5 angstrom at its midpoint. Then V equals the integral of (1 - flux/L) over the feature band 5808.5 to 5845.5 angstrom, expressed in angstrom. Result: -3.2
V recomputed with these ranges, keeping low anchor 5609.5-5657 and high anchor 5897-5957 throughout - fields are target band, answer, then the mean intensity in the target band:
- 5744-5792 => -2.9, 9.15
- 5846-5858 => -0.4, 8.96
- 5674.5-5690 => -0.5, 8.84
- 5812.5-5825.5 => -0.6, 9.06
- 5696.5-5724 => -1.3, 9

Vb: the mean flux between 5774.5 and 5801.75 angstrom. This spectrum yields 9.04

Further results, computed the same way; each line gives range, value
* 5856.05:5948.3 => 8.5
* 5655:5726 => 8.93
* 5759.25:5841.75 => 9.15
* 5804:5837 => 9.18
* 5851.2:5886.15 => 8.6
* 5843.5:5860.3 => 8.95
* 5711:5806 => 9.16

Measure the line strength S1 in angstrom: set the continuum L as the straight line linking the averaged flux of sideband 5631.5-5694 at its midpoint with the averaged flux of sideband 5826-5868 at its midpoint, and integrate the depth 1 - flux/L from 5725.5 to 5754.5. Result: -1.7 angstrom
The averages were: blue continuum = 8.76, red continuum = 9.07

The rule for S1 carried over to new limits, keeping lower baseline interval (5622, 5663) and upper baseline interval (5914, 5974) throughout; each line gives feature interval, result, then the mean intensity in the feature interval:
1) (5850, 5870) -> 0.2 angstrom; 8.66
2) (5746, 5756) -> -1.0 angstrom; 9.51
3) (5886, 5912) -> 2.7 angstrom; 7.9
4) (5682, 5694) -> -0.4 angstrom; 8.88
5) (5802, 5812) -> -0.5 angstrom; 9.12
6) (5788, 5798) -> -0.6 angstrom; 9.2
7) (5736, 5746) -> -0.7 angstrom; 9.24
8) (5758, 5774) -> -0.8 angstrom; 9.11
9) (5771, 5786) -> -0.4 angstrom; 8.93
